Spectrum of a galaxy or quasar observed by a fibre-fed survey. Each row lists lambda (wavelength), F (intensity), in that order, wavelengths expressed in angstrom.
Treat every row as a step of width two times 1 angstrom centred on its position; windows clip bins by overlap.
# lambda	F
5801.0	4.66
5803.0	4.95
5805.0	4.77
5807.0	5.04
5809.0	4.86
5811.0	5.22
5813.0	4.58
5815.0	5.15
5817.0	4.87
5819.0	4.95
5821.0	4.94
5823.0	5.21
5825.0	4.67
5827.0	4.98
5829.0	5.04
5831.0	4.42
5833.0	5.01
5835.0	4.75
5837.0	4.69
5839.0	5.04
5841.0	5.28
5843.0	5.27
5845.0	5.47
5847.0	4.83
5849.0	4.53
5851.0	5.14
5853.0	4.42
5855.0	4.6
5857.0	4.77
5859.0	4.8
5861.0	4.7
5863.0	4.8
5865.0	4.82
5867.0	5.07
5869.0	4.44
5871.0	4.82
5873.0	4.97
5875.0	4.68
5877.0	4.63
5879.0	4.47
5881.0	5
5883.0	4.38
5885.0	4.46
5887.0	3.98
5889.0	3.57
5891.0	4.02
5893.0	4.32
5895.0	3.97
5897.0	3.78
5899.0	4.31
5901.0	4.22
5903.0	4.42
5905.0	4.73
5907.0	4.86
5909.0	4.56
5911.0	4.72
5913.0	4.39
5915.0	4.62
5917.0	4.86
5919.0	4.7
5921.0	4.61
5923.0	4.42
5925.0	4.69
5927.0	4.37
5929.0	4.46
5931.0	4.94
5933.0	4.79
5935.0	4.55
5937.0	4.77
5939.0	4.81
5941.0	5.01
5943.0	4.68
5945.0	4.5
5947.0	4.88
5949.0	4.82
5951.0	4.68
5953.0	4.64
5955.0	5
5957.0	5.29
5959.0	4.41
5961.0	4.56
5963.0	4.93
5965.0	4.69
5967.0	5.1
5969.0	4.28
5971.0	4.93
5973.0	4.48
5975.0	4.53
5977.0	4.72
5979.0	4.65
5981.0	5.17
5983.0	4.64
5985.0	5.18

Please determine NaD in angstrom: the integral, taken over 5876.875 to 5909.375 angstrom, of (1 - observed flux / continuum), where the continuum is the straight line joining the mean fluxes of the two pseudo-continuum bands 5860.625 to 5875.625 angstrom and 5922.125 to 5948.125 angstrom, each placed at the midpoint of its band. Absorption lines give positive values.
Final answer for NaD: 2.9 angstrom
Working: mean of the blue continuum 4.79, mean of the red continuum 4.68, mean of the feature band 4.32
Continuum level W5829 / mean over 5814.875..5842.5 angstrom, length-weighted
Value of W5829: 4.93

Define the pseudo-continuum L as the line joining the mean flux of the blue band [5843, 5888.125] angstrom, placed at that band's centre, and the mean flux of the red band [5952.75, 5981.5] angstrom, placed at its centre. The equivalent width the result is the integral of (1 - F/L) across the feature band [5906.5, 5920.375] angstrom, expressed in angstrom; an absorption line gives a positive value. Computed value 0.2 angstrom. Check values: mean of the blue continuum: 4.73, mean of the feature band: 4.66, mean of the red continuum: 4.75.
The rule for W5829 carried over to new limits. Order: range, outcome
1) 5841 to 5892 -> 4.68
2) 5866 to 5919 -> 4.48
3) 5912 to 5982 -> 4.71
